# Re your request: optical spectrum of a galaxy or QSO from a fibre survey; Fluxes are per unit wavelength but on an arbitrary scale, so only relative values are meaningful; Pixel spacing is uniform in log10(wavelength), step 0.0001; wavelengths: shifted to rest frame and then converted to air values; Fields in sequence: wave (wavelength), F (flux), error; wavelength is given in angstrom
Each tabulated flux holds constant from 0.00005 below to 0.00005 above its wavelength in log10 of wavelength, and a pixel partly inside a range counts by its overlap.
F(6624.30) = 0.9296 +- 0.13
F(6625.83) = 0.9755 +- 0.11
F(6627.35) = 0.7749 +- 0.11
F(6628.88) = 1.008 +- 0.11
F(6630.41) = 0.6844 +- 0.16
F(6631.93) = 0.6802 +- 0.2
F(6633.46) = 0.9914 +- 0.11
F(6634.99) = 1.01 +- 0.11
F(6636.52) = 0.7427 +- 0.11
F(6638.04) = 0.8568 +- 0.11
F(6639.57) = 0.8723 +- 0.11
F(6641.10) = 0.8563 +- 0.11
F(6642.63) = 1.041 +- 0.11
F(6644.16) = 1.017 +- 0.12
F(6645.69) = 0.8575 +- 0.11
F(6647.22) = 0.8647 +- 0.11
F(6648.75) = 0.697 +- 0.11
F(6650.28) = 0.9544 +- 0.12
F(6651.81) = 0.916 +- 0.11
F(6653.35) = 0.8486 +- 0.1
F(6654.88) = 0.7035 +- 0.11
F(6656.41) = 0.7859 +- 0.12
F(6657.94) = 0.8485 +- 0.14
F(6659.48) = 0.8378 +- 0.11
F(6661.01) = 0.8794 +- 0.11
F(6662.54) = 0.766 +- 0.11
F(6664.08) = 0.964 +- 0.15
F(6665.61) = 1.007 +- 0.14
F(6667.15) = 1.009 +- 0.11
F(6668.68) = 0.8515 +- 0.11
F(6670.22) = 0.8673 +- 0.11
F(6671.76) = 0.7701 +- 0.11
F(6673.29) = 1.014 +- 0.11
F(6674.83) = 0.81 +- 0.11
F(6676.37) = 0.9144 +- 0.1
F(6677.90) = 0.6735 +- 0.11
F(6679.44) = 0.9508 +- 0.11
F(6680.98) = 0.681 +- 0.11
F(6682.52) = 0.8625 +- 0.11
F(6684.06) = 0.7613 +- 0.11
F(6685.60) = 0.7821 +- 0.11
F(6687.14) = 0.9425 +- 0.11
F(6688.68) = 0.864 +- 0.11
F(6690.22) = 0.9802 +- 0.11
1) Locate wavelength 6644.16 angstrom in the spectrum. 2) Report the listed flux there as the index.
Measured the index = 1.017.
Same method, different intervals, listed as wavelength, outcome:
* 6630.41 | 0.6844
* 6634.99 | 1.01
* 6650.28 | 0.9544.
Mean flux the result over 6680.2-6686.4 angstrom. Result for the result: 0.772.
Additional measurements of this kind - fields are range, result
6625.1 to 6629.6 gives 0.919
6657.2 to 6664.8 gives 0.858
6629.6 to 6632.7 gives 0.687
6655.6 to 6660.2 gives 0.822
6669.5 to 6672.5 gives 0.817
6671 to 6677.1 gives 0.877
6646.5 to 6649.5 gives 0.78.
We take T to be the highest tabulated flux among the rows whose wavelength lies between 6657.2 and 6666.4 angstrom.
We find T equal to 1.007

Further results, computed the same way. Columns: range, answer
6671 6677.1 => 1.014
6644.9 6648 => 0.8647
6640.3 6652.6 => 1.041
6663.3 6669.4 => 1.009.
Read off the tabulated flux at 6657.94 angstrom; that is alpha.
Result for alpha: 0.8485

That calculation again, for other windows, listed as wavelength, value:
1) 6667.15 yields 1.009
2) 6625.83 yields 0.9755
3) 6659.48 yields 0.8378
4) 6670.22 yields 0.8673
